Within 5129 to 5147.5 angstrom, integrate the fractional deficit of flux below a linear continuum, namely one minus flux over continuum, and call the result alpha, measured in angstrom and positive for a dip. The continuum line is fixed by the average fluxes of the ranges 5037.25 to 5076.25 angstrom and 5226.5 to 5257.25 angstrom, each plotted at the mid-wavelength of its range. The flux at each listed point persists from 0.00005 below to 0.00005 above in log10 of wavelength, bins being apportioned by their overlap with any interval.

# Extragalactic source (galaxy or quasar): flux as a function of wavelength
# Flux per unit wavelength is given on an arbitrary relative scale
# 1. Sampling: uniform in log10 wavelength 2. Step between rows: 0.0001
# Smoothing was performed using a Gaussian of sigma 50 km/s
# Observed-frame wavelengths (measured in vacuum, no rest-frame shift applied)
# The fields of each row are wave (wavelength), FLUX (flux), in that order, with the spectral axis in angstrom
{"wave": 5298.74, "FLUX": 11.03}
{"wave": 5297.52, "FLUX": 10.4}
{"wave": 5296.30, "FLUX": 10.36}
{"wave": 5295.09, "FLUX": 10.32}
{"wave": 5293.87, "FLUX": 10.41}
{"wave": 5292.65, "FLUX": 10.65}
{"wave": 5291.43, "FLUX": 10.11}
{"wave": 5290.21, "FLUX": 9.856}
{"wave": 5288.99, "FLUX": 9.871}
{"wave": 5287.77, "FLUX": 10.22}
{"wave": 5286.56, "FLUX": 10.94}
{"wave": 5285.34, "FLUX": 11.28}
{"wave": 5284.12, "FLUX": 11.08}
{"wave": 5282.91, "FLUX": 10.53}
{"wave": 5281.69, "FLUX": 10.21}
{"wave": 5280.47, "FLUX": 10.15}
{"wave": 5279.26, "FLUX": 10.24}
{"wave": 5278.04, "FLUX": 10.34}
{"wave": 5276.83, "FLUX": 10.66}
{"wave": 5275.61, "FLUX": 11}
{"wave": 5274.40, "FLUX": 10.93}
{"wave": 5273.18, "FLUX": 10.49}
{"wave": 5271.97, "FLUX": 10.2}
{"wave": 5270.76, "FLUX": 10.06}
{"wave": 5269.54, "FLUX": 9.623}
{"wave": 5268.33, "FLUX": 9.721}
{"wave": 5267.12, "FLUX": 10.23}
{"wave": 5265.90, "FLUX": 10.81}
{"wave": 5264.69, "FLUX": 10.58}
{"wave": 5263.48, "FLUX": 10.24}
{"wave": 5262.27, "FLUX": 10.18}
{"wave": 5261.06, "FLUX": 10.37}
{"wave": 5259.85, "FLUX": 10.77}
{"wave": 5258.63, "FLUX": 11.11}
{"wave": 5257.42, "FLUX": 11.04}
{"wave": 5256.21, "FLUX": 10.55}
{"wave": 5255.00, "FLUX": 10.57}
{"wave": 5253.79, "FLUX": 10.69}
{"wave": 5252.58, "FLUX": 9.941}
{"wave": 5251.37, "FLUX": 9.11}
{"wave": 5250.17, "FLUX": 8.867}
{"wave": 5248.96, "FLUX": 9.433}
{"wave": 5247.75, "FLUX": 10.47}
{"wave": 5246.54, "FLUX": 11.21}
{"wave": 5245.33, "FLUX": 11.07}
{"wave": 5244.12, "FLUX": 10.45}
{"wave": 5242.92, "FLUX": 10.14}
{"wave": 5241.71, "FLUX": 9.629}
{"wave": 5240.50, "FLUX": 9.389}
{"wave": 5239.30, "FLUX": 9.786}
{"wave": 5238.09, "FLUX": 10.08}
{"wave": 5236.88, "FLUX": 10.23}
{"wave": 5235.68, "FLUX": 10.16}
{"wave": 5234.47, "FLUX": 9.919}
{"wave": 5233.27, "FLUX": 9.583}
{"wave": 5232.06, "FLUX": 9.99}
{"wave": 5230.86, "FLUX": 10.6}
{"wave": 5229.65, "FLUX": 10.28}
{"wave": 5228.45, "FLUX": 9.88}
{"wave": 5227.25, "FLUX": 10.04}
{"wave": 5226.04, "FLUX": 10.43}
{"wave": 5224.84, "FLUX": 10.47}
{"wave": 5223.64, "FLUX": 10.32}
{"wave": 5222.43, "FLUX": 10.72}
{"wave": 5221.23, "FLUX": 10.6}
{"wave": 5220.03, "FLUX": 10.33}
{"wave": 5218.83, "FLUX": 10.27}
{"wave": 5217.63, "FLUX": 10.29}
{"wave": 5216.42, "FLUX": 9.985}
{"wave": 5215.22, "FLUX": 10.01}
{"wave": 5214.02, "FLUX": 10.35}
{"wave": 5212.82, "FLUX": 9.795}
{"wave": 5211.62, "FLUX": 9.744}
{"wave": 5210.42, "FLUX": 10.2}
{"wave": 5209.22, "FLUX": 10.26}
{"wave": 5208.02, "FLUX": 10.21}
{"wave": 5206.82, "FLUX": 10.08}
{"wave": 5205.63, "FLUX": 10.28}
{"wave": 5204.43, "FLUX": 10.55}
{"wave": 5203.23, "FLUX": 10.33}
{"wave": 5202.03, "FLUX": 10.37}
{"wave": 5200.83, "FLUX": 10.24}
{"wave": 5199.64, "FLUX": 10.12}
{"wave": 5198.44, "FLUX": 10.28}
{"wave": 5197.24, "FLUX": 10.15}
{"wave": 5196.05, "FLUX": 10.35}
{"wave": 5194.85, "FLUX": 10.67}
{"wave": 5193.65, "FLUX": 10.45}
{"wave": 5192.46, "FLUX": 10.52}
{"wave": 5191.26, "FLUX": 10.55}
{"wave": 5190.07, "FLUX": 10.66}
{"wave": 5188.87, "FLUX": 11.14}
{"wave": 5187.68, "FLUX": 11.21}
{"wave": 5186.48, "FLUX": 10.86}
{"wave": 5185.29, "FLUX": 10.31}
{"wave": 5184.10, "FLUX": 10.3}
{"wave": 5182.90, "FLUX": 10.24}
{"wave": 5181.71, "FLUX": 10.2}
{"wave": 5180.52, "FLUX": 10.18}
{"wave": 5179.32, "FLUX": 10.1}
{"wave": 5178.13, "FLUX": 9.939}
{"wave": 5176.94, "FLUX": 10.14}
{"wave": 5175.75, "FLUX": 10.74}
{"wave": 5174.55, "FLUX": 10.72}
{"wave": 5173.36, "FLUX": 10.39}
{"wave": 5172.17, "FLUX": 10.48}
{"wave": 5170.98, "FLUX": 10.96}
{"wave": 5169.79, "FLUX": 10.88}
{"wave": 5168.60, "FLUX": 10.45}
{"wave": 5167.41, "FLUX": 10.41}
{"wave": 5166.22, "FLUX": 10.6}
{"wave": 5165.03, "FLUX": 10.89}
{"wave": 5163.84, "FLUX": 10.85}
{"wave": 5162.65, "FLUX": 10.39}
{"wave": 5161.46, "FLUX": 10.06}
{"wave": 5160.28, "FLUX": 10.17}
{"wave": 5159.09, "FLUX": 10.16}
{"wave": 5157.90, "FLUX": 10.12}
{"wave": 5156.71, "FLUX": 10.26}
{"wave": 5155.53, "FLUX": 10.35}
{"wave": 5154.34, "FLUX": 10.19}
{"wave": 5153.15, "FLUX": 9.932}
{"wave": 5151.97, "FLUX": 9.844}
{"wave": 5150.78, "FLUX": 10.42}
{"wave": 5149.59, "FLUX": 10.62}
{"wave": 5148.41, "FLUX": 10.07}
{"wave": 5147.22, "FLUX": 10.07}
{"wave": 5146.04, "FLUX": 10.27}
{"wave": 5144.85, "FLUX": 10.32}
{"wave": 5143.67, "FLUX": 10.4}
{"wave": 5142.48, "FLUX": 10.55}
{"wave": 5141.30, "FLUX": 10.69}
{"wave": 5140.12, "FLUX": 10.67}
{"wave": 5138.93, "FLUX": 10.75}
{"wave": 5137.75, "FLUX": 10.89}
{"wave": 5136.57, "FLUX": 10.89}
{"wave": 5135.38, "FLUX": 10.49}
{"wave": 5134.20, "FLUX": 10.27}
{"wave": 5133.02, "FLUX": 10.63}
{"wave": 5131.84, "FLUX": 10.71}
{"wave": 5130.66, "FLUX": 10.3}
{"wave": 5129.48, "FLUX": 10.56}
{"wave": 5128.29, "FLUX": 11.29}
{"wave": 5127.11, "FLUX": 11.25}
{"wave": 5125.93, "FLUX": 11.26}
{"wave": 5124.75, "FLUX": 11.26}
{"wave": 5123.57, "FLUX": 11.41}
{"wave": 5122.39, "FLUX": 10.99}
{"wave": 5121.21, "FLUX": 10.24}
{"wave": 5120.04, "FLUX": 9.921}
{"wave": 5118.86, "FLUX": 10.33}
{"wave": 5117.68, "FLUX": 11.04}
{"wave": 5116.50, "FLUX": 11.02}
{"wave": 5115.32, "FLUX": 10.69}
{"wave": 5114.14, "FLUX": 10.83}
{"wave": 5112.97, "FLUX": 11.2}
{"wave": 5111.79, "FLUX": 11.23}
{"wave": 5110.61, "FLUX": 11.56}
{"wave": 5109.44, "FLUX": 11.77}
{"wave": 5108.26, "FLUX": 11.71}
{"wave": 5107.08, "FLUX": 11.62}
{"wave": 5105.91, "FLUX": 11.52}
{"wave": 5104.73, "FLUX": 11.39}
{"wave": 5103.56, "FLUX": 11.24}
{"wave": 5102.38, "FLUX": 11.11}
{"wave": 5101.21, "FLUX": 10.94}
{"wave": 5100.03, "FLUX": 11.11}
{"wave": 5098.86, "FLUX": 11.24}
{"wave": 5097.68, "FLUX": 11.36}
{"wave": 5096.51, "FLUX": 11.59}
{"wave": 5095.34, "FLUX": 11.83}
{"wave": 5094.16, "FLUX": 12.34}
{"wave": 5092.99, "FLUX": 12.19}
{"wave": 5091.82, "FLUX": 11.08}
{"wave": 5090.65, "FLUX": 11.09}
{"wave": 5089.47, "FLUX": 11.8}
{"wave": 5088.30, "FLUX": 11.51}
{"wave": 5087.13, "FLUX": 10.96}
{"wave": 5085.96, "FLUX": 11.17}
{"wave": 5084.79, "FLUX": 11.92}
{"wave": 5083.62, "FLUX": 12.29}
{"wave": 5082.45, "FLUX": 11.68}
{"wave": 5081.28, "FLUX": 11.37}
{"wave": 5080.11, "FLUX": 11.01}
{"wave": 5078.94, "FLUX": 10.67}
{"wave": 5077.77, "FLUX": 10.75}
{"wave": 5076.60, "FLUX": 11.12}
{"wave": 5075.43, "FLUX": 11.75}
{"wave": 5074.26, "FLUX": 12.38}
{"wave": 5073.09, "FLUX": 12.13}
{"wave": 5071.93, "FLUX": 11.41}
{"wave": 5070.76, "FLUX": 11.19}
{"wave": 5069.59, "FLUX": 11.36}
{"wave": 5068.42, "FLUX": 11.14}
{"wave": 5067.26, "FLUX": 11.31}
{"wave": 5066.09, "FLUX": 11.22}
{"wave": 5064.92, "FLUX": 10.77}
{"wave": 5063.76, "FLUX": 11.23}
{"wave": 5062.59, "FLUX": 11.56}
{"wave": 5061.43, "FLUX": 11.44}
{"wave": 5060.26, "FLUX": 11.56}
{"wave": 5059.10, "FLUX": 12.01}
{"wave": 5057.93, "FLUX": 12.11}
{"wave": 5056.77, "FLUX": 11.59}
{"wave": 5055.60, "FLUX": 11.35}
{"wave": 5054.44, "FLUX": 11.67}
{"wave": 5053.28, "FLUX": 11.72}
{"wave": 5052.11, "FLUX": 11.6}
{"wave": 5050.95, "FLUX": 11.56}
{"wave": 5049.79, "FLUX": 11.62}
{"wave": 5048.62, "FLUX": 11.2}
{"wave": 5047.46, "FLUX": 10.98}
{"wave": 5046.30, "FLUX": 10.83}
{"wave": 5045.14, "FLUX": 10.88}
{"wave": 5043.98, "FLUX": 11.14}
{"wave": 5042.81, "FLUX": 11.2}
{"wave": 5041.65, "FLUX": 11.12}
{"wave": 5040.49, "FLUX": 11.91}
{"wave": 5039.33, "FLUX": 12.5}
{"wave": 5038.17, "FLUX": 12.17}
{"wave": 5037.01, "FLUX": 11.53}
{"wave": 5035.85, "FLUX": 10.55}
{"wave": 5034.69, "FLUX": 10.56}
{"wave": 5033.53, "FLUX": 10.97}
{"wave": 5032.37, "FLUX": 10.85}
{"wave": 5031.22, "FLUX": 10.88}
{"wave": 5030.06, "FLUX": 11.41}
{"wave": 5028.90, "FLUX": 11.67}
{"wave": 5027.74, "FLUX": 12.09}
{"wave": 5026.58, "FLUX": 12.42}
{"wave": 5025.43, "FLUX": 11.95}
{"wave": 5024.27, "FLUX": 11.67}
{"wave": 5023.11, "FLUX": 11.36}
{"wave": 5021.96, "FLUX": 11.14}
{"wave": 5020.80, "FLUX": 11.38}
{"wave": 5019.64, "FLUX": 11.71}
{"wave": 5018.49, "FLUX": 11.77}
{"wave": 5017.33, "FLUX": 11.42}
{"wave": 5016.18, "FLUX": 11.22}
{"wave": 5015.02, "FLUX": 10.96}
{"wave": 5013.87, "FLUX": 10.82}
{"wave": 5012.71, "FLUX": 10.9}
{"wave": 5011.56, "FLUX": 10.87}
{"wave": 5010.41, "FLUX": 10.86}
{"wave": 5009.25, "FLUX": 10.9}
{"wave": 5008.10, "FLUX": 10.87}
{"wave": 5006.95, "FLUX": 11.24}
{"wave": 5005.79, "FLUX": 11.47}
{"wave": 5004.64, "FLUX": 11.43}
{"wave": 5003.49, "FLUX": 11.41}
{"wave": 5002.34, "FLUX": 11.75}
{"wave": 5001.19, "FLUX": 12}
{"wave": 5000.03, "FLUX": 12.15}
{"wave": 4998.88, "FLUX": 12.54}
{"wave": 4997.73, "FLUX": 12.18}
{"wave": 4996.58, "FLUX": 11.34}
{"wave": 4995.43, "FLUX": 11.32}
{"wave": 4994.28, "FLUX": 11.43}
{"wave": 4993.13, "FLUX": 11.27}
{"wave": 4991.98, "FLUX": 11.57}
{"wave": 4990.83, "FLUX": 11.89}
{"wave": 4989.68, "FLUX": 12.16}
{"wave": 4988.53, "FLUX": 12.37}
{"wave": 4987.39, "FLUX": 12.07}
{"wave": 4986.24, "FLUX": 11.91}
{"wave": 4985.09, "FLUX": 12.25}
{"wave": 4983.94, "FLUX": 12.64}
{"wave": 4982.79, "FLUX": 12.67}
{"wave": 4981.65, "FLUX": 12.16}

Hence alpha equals 0.6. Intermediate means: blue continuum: 11.5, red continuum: 10.1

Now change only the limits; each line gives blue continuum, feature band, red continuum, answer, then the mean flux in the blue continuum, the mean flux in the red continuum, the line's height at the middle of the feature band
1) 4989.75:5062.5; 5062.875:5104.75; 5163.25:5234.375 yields -1.2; 11.5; 10.4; 11.1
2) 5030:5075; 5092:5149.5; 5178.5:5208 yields -0.3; 11.4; 10.4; 10.9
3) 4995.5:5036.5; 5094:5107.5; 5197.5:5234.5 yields -0.6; 11.4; 10.2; 10.9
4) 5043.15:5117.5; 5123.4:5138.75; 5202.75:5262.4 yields 0.2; 11.4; 10.2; 11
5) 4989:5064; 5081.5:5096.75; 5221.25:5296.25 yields -0.7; 11.5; 10.3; 11.1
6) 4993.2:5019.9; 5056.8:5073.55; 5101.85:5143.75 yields -0.4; 11.4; 10.9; 11.2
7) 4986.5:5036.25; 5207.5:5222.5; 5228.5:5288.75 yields 0.4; 11.5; 10.3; 10.5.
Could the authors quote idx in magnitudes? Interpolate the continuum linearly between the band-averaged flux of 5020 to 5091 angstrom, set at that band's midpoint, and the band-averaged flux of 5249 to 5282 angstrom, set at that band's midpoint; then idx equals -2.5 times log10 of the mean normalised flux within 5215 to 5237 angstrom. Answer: 0.03 mag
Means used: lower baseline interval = 11.4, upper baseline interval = 10.3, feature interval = 10.2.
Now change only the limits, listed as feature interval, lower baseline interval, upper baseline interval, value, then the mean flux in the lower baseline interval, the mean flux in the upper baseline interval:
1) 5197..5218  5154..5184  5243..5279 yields 0.022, 10.4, 10.4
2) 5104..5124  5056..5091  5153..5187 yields -0.008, 11.4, 10.4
